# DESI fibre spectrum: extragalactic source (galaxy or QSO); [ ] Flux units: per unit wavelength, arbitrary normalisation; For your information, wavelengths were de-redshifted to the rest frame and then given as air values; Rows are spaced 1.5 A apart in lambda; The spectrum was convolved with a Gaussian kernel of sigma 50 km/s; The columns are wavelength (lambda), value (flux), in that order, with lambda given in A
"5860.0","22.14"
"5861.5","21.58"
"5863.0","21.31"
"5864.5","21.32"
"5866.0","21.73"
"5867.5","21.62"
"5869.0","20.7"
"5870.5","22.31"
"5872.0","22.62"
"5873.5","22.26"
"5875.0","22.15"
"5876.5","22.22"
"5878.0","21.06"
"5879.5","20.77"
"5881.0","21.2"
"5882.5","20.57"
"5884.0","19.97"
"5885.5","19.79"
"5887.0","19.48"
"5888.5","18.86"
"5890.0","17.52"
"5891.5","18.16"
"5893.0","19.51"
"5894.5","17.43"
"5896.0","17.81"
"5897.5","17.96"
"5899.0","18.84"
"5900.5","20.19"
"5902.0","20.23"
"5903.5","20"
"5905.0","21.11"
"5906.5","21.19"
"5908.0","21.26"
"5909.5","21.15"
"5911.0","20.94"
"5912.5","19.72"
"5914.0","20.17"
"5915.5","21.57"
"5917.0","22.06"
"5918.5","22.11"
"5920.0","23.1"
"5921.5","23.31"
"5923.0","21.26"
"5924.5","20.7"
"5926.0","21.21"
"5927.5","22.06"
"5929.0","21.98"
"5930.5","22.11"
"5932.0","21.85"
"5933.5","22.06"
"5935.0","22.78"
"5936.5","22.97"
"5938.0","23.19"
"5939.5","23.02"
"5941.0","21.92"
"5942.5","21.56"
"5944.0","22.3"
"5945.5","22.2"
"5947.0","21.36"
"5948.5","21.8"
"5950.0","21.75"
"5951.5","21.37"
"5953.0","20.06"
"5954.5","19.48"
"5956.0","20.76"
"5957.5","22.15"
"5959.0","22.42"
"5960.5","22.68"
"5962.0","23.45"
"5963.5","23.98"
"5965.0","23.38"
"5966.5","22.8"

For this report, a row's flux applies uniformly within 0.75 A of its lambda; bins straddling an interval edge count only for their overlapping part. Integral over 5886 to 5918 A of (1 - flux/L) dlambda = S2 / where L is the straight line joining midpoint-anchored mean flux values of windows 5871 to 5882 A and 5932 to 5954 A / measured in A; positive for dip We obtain 3.00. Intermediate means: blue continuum 21.7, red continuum 22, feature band 19.8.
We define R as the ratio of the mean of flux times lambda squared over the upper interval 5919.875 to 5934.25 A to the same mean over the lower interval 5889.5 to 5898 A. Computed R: 1.2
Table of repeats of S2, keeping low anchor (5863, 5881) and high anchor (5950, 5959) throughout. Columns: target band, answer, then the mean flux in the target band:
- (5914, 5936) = -0.76 A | 22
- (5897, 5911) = 0.72 A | 20.3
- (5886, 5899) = 1.87 A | 18.4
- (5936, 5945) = -0.58 A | 22.5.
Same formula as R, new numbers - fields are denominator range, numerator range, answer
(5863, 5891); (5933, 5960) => 1.07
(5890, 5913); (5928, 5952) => 1.14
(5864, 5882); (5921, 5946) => 1.04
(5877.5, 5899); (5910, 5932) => 1.13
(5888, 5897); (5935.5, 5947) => 1.25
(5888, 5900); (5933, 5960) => 1.22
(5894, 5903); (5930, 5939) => 1.21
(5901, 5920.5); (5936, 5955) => 1.05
